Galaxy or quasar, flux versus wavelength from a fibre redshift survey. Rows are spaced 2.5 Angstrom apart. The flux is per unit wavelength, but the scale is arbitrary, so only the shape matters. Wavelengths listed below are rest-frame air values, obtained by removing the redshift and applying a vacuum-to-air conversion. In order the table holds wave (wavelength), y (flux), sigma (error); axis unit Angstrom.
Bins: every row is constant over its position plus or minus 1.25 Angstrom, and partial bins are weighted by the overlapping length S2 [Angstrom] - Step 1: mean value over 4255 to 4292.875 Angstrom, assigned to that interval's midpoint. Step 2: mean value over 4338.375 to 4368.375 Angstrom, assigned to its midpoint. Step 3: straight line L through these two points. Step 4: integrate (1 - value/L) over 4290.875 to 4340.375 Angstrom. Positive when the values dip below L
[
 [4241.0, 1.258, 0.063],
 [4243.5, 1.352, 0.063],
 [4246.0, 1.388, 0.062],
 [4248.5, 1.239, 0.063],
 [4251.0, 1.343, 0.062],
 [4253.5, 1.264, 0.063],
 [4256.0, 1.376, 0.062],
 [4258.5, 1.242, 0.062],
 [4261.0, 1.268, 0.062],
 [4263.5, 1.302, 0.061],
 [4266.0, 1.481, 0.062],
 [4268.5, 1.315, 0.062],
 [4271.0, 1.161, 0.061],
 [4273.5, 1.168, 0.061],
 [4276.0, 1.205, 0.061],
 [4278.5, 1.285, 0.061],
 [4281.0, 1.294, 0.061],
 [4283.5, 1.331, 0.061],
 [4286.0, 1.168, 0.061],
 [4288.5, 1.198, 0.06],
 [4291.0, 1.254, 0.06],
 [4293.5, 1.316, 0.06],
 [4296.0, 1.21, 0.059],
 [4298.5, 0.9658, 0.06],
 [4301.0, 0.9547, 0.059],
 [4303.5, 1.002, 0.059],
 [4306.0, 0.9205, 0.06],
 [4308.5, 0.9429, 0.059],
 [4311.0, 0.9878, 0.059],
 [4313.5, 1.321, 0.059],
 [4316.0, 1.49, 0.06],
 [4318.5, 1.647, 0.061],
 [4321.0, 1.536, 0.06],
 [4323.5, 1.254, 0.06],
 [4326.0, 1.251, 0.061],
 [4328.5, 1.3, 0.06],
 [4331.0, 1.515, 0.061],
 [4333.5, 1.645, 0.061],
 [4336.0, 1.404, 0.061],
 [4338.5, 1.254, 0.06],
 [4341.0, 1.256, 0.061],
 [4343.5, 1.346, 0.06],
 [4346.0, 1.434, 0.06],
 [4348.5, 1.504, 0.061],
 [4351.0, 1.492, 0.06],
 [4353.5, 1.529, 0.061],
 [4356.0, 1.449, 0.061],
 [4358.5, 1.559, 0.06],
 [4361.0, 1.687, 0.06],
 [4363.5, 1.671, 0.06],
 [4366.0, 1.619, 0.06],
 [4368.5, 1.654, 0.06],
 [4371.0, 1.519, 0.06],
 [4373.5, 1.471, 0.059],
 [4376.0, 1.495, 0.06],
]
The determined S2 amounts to 4.8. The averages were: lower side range 1.27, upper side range 1.5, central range 1.26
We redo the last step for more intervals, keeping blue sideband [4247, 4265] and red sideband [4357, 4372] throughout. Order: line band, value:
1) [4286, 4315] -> 6.5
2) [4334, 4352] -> 1.9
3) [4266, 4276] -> 0.7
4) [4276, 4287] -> 0.8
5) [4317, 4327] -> 0.4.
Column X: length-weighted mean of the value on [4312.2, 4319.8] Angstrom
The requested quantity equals 1.48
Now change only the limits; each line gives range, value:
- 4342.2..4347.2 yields 1.39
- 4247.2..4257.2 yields 1.31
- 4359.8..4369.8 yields 1.66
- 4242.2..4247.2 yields 1.37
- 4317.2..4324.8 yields 1.48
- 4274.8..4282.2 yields 1.26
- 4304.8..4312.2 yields 0.95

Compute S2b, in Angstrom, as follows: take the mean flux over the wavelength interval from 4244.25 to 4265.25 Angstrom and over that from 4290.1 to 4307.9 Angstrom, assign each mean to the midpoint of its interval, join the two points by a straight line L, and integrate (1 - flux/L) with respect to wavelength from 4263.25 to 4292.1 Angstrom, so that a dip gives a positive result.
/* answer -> -1.75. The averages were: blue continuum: 1.31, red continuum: 1.08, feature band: 1.26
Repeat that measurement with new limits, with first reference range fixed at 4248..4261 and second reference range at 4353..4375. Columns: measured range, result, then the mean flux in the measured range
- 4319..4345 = 1.86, 1.38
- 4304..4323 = 2.55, 1.25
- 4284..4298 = 1.68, 1.22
